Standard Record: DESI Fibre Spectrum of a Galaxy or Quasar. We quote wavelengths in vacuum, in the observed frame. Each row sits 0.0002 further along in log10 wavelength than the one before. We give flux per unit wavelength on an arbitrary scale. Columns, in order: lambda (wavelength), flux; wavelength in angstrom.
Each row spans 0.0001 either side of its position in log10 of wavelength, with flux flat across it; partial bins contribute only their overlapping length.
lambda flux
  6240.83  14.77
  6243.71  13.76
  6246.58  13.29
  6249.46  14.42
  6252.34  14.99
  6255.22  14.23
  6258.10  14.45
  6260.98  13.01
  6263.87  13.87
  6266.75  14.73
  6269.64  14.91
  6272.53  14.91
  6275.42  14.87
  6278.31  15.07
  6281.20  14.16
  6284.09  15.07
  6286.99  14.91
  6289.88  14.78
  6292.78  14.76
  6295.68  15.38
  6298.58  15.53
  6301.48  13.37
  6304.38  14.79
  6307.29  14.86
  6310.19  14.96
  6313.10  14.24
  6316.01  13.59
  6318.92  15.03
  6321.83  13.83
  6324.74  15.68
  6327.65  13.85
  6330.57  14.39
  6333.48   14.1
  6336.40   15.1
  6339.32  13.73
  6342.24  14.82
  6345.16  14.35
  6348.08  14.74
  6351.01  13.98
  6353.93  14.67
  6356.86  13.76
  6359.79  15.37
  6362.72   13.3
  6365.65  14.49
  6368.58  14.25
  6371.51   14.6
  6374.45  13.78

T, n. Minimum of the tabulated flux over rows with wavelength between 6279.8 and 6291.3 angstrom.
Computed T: 14.16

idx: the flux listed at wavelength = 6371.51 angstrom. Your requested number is 14.6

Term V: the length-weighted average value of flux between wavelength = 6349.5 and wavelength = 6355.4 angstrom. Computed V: 14.3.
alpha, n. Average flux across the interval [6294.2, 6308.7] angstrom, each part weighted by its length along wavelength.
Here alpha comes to 14.8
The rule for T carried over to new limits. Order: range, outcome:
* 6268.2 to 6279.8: 14.87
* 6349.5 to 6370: 13.3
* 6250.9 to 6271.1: 13.01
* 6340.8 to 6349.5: 14.35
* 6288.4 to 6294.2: 14.76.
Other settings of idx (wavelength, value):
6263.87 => 13.87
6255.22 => 14.23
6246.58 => 13.29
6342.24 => 14.82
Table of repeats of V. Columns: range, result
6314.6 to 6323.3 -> 14.2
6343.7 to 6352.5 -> 14.4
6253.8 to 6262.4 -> 13.9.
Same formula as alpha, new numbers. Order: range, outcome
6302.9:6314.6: 14.7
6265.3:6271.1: 14.8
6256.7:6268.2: 14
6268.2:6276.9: 14.9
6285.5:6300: 15.1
